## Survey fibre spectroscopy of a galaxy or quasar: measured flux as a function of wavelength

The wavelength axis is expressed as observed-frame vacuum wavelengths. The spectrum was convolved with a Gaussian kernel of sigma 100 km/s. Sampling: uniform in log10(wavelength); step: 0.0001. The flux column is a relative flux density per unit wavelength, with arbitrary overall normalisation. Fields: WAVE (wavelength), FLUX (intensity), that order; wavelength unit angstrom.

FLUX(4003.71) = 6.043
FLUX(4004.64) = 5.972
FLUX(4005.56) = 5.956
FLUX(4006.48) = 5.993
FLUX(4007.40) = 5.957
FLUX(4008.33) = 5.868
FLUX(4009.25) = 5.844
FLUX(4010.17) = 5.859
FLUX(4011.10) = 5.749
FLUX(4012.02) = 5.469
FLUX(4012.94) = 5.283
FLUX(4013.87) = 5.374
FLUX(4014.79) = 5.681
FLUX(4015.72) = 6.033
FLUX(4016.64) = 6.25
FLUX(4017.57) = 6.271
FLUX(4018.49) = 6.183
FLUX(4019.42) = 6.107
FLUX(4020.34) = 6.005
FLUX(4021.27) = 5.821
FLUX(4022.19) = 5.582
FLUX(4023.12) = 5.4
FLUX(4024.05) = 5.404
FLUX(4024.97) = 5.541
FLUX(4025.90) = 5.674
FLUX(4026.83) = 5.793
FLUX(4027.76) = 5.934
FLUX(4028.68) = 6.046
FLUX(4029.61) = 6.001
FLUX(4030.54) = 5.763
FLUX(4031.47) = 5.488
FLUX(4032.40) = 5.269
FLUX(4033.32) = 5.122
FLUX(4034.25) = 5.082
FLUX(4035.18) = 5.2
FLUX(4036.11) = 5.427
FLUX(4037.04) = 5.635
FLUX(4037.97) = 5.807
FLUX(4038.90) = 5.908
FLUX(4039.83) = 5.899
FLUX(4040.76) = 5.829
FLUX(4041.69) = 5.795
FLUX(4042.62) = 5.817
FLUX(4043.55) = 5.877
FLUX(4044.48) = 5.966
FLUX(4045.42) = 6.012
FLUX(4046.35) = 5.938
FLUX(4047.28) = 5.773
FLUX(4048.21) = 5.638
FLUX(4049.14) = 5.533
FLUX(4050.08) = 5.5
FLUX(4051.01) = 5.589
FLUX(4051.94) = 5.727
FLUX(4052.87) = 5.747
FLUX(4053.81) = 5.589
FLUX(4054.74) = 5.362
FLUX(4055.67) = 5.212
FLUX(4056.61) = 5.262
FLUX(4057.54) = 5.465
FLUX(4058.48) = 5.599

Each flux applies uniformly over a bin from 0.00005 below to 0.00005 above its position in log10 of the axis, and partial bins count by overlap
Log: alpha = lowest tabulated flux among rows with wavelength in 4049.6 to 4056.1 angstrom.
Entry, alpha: 5.212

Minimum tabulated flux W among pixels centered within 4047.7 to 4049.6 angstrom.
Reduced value 5.533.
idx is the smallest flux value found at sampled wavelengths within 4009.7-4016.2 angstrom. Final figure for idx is 5.283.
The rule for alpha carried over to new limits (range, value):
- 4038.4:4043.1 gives 5.795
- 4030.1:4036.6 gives 5.082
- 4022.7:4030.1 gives 5.4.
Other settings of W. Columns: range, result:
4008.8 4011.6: 5.749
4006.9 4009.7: 5.844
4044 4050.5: 5.5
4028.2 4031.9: 5.488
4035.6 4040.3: 5.427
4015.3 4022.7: 5.582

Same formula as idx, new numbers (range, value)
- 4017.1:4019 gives 6.183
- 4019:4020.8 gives 6.005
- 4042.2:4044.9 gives 5.817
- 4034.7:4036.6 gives 5.2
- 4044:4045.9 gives 5.966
